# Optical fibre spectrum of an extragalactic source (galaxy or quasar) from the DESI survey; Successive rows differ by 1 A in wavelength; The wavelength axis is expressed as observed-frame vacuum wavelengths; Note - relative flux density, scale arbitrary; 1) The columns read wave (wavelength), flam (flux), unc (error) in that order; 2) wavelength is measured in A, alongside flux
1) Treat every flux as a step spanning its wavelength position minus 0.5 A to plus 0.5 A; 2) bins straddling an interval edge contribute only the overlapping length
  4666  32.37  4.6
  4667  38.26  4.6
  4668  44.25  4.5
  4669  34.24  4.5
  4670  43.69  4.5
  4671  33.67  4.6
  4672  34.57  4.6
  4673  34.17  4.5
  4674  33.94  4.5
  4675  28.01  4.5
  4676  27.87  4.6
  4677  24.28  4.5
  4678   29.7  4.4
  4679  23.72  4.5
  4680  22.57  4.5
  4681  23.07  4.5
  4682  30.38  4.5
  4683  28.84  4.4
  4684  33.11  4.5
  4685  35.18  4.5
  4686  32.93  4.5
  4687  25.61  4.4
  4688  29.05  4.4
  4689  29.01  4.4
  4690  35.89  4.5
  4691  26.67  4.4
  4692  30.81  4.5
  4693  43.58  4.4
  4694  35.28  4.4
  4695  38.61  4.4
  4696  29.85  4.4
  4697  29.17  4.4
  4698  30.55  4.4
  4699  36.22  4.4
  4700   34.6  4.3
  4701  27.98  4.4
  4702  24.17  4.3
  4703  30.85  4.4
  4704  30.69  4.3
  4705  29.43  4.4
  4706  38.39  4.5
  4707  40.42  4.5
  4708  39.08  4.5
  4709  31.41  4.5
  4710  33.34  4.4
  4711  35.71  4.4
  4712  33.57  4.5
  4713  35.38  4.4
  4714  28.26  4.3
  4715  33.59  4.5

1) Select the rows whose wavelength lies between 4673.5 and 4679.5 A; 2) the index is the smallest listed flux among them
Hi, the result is 23.72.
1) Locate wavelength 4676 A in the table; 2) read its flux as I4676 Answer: 27.87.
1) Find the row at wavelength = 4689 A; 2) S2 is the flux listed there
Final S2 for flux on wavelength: 29.01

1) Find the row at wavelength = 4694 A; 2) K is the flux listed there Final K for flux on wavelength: 35.28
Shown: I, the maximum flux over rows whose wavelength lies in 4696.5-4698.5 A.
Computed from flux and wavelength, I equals 30.55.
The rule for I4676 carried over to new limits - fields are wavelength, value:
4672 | 34.57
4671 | 33.67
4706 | 38.39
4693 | 43.58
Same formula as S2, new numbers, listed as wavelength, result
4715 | 33.59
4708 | 39.08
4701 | 27.98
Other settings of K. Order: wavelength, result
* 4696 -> 29.85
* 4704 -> 30.69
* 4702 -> 24.17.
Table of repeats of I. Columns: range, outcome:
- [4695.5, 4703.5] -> 36.22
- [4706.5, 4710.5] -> 40.42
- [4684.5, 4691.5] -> 35.89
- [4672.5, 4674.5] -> 34.17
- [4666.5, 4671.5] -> 44.25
